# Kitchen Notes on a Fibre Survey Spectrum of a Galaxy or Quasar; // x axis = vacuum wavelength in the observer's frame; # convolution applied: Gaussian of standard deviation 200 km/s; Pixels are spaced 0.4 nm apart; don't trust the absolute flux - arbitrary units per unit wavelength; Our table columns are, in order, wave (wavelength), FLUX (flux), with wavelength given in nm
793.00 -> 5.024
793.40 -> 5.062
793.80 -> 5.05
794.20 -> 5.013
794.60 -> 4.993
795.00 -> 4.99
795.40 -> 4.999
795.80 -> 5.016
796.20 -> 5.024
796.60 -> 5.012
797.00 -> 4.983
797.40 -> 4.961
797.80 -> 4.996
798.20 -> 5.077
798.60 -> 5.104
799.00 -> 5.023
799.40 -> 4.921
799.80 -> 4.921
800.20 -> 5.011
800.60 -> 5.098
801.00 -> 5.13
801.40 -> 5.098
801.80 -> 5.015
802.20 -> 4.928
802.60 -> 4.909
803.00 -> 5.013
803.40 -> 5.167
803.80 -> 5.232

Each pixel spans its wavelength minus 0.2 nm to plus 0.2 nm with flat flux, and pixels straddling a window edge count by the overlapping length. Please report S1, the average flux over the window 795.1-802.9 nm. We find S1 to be 5.01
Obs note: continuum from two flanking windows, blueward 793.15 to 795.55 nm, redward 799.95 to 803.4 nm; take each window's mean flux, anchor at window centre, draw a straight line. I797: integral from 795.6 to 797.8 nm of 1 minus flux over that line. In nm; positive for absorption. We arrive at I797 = 0.01 nm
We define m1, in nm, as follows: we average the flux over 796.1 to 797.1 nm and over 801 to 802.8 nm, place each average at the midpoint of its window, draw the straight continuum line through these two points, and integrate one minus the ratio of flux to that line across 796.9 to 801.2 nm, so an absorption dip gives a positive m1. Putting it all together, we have -0.014 nm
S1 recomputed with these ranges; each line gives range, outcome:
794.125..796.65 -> 5.01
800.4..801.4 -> 5.11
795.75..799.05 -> 5.02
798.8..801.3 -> 5.02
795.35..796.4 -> 5.01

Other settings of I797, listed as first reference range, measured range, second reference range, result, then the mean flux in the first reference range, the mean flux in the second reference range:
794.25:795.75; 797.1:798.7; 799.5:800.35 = -0.02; 5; 4.96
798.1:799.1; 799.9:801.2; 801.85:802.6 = -0.02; 5.07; 4.94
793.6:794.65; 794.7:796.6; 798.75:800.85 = 0.00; 5.02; 5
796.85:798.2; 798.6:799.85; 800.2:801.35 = 0.02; 4.99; 5.09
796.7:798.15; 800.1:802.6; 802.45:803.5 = -0.01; 4.99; 5.02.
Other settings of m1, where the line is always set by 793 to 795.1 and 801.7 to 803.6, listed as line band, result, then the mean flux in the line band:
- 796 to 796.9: 0.00 nm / 5.01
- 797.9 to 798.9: -0.01 nm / 5.07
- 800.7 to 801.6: -0.02 nm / 5.11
